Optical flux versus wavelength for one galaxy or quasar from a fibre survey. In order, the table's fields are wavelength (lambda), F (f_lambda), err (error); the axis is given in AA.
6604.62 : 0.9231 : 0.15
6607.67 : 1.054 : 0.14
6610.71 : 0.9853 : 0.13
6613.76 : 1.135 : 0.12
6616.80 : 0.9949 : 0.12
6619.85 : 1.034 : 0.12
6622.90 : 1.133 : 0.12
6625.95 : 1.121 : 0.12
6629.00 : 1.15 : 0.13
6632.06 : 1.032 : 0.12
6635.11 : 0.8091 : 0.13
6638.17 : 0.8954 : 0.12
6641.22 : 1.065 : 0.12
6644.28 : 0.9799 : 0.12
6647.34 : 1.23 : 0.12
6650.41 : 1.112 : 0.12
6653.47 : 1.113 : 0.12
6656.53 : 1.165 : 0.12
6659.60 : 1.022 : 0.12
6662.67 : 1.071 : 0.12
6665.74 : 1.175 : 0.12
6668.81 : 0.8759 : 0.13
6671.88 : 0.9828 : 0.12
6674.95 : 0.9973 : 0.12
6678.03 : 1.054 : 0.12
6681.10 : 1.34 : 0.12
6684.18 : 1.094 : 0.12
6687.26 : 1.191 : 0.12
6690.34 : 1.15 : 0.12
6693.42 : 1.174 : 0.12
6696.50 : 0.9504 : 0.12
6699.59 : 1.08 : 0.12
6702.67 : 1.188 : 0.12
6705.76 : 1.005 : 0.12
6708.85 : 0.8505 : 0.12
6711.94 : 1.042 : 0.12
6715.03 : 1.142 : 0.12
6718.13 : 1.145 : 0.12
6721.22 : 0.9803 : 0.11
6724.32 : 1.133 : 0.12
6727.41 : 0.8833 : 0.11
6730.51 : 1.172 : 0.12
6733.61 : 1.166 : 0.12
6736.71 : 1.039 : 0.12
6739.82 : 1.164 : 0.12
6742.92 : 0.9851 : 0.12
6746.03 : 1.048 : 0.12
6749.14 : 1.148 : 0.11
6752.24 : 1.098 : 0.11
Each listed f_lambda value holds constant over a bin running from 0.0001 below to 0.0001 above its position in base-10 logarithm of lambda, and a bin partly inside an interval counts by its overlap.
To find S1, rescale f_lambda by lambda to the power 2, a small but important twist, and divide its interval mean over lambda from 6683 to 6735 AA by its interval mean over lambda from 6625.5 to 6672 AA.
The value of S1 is 1.0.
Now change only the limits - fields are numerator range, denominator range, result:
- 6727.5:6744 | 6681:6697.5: 0.97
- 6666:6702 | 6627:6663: 1.04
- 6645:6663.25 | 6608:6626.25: 1.06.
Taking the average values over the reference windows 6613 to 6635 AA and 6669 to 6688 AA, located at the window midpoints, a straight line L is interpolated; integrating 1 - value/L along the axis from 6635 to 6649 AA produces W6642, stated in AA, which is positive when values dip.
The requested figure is 0.8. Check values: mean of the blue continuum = 1.07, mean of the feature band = 1.02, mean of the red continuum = 1.09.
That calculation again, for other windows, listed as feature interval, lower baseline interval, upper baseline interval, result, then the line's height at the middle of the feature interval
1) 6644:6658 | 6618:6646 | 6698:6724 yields -1.3 AA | 1.03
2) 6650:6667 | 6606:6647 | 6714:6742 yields -0.9 AA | 1.05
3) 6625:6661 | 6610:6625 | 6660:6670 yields -0.2 AA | 1.05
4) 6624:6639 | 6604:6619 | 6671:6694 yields 0.6 AA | 1.05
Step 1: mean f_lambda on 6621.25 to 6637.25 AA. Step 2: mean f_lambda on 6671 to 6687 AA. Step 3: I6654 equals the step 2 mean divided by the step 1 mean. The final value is 1.06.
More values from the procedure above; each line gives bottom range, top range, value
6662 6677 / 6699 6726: 1.04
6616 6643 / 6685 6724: 1.05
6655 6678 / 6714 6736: 1.04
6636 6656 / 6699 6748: 1.00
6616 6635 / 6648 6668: 1.04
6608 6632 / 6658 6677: 0.95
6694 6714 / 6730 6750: 1.07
